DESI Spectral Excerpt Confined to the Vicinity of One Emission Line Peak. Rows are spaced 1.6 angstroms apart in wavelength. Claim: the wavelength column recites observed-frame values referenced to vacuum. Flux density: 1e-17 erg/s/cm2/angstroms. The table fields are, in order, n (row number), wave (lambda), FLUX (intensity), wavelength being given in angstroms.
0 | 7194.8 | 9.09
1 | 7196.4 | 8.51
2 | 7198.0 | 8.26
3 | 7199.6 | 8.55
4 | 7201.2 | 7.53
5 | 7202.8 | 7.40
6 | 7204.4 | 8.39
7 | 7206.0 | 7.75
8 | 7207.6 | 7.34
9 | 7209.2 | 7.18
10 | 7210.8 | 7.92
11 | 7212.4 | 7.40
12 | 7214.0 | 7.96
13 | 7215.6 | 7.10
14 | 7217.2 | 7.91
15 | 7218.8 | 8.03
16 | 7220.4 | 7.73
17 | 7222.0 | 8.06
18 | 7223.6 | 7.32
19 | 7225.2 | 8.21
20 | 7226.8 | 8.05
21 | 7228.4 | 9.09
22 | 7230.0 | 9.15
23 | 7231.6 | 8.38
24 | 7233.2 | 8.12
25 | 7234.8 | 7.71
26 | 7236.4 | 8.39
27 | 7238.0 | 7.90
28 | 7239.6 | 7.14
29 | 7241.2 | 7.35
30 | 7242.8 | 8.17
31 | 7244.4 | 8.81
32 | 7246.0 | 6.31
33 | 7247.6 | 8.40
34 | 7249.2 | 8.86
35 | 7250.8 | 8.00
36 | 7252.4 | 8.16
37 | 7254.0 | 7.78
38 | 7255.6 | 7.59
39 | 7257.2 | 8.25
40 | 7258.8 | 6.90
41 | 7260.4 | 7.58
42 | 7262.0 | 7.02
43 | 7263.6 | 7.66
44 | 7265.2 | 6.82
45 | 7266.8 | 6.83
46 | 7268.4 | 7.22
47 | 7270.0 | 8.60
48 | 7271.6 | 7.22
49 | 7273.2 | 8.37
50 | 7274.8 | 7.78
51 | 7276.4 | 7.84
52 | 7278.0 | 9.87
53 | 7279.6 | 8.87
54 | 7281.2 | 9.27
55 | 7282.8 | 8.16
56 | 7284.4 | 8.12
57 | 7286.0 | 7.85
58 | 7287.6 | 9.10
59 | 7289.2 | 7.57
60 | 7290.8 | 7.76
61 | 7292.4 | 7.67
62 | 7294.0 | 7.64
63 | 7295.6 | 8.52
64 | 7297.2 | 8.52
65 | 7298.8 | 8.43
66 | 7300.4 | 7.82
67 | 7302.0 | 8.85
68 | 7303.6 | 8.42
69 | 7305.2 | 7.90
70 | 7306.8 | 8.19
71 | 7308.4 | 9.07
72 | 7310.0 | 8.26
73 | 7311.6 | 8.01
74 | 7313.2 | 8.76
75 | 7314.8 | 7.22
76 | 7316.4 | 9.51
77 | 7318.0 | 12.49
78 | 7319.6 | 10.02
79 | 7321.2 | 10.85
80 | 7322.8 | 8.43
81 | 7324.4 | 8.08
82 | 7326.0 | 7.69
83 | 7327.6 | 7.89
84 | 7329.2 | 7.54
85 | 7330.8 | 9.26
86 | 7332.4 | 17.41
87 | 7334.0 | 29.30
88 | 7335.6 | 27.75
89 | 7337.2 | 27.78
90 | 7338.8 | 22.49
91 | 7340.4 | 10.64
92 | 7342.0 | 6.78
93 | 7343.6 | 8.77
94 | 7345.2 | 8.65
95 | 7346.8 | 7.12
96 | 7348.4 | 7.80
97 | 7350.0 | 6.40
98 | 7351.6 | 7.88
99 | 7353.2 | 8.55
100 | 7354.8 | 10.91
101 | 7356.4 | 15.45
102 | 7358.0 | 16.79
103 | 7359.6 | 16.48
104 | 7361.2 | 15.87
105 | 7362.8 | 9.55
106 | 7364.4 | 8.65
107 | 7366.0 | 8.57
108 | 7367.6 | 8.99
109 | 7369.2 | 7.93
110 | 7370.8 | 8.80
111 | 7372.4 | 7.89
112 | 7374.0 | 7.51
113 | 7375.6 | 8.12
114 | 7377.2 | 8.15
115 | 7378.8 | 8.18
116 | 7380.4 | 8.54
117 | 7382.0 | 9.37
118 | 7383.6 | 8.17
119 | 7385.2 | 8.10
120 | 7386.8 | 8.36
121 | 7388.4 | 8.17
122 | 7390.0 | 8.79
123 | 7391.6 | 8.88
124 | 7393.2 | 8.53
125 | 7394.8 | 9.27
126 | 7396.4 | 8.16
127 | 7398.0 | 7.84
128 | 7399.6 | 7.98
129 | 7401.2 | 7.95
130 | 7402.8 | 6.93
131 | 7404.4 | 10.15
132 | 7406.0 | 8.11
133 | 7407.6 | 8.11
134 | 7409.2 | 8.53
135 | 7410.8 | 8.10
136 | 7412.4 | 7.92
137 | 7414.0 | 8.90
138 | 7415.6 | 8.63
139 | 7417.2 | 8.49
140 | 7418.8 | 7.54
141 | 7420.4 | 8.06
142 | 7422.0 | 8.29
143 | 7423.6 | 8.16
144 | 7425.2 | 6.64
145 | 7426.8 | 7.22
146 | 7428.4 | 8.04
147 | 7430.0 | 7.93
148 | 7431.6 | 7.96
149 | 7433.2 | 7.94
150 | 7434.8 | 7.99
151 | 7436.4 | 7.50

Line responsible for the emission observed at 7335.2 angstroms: H-alpha 6563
